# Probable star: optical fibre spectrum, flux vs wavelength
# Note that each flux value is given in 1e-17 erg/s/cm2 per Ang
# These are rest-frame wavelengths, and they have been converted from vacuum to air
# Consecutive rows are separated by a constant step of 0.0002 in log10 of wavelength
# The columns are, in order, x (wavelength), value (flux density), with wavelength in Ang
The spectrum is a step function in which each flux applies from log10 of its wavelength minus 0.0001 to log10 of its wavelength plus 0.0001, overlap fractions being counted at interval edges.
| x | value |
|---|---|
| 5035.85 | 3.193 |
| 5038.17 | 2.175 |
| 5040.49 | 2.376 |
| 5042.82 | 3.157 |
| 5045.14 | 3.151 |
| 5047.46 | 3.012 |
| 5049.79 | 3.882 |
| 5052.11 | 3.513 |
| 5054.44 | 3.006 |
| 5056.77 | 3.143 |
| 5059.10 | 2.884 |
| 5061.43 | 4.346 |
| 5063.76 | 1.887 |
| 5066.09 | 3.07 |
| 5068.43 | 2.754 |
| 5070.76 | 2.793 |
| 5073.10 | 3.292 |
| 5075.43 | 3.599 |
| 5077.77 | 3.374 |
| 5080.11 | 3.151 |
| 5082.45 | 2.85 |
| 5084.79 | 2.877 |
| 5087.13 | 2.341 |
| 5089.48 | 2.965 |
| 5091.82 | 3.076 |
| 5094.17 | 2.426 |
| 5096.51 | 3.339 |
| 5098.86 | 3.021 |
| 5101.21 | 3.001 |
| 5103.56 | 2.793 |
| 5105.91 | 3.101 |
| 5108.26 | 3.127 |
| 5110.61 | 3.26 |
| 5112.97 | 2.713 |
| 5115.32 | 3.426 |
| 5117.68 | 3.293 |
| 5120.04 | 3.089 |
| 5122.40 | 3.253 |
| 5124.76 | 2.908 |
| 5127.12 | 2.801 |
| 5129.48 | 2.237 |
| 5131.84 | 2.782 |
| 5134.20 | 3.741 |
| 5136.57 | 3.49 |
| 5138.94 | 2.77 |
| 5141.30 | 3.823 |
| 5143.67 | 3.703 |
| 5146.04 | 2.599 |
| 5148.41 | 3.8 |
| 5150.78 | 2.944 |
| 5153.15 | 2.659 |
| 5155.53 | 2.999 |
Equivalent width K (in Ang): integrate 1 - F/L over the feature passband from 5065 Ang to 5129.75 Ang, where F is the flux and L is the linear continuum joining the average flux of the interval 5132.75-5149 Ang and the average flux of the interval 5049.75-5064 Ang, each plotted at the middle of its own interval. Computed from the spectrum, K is 6.3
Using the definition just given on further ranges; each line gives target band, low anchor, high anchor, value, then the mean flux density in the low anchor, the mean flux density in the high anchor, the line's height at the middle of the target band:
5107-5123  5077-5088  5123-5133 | -2.2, 2.92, 2.72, 2.77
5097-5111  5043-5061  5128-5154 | 0.6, 3.27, 3.14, 3.2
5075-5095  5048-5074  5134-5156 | 1.4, 3.14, 3.24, 3.17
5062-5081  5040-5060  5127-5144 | 0.8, 3.15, 3.17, 3.16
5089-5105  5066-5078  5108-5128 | 0.9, 3.14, 3.1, 3.12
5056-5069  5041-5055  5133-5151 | 1.0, 3.26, 3.38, 3.28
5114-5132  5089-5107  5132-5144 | 1.5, 2.97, 3.43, 3.26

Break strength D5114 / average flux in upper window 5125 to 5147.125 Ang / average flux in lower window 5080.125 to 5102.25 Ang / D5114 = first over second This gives 1.1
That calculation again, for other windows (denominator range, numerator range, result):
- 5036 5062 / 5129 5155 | 1.01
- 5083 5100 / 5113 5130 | 1.05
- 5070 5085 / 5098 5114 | 0.95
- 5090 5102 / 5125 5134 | 0.93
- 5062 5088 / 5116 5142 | 1.05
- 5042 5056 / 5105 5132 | 0.91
